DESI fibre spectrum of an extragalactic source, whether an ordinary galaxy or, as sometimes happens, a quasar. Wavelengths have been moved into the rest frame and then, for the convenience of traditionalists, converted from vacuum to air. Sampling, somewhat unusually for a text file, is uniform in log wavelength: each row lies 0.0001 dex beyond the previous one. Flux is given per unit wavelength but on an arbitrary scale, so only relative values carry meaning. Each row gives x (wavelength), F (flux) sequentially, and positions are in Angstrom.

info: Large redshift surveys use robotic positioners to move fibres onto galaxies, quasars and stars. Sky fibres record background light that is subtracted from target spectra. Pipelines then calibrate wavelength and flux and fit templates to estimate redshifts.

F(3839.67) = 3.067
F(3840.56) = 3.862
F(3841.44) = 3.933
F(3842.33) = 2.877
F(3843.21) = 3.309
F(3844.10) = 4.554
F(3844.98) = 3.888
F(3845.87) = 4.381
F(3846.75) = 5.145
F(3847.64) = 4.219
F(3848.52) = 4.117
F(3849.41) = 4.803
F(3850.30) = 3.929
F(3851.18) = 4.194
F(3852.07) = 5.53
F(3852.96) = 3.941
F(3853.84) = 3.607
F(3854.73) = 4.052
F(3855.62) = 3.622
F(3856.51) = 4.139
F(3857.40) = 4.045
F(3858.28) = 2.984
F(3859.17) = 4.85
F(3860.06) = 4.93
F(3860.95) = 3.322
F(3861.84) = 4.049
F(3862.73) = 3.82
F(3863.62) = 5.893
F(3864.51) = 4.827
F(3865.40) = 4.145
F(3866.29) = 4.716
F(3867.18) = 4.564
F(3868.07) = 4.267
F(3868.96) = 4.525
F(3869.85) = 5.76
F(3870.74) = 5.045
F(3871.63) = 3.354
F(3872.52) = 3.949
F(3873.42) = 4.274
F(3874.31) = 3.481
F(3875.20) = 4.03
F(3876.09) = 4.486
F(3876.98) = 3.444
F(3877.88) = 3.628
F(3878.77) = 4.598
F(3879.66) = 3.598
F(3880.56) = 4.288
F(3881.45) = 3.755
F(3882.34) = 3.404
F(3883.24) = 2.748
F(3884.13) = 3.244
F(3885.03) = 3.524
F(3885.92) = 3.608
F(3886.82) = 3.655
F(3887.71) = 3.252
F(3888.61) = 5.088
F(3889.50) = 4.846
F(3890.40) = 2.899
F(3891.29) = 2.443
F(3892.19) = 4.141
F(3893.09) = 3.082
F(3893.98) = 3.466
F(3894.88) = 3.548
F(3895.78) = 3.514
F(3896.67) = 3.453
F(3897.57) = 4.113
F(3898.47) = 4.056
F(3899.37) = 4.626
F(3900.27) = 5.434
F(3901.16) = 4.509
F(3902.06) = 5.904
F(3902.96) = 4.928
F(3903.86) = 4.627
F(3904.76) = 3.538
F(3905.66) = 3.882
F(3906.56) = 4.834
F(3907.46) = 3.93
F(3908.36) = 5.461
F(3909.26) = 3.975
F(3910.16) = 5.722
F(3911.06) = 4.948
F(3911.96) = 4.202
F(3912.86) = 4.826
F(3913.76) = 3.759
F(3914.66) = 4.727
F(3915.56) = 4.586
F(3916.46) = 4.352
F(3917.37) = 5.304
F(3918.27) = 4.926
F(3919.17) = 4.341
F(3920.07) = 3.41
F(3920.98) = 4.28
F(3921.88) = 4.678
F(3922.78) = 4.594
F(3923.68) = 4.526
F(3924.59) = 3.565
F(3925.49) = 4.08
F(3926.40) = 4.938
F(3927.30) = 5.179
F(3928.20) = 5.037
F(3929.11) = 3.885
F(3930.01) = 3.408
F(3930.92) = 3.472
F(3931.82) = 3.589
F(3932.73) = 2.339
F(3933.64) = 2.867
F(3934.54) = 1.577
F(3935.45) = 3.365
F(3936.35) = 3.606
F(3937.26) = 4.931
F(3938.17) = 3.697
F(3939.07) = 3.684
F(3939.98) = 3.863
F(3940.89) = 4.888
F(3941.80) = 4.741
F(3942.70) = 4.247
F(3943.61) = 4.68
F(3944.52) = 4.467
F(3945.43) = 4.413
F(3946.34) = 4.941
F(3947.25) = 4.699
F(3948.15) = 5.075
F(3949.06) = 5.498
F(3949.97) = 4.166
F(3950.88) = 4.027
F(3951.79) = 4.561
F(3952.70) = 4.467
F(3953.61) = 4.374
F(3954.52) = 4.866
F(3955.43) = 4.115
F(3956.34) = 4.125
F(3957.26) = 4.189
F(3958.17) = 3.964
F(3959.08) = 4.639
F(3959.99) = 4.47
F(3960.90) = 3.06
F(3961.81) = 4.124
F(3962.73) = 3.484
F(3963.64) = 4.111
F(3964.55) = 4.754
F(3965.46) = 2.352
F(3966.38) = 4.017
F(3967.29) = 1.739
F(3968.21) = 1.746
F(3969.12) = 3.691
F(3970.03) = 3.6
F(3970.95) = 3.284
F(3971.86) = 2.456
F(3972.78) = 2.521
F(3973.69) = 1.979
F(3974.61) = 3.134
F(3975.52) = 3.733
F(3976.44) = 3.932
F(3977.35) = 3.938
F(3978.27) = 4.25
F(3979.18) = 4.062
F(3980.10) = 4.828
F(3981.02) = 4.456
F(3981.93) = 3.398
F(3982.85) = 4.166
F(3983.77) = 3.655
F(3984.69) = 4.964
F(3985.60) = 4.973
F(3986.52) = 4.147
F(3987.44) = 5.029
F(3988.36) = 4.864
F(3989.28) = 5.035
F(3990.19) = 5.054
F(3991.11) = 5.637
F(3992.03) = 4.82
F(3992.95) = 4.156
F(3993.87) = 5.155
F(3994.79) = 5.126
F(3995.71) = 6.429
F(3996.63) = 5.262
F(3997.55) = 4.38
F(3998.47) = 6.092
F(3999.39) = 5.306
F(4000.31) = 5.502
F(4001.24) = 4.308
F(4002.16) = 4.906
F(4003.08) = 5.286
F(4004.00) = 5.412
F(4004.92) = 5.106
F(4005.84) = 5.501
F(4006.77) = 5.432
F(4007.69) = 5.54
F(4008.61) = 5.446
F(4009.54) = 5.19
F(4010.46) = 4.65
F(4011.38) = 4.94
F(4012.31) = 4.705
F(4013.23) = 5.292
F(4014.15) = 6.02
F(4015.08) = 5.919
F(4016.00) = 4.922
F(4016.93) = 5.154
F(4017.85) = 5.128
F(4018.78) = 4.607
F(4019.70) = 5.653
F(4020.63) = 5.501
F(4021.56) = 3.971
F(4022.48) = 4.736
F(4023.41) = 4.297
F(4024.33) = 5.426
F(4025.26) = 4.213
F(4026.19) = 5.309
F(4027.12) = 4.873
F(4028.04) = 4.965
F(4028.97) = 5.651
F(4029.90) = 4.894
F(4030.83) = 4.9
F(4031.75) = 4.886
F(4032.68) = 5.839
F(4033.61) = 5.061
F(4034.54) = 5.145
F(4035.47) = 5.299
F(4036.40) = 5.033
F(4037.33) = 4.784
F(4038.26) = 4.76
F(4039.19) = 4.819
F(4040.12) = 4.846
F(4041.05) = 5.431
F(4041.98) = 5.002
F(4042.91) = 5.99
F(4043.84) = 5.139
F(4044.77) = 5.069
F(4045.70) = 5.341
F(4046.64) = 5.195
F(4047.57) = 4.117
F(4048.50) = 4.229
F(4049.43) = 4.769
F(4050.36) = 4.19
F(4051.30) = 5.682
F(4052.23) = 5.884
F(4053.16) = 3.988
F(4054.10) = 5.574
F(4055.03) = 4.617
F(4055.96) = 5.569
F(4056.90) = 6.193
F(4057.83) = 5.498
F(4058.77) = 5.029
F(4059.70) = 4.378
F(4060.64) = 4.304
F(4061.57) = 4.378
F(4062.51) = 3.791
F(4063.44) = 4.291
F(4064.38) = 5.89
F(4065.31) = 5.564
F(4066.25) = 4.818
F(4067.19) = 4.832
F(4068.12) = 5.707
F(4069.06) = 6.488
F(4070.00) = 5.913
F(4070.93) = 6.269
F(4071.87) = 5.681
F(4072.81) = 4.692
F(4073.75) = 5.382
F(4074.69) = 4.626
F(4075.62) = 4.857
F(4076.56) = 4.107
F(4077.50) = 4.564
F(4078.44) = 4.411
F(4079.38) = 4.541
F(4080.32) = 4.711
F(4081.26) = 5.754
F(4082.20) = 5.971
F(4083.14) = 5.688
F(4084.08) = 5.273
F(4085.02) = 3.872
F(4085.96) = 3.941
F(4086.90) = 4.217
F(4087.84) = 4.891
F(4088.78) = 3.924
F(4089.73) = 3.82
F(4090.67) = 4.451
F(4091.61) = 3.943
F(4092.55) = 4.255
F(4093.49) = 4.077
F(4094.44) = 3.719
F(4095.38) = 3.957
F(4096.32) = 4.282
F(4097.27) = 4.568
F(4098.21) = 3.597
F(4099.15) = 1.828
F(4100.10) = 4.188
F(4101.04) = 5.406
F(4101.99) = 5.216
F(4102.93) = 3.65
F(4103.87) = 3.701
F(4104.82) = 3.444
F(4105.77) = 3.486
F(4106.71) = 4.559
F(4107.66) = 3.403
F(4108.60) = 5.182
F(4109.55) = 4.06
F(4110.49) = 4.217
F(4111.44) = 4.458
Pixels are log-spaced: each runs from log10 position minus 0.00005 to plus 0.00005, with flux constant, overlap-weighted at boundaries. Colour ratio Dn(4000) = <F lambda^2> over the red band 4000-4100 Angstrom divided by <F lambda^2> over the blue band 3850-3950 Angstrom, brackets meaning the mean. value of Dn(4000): 1.27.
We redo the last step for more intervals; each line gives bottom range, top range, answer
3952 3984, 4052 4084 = 1.45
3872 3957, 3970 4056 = 1.22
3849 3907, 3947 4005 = 1.10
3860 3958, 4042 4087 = 1.30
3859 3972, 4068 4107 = 1.21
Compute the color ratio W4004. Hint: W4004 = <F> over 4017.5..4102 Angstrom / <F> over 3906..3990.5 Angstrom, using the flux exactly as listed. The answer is 1.2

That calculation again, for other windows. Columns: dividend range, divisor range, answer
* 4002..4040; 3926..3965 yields 1.23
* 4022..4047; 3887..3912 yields 1.20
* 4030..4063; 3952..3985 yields 1.33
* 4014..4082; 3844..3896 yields 1.25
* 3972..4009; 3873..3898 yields 1.26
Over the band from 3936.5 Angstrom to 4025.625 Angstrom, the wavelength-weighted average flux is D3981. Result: 4.49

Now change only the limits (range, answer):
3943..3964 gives 4.37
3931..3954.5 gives 4.12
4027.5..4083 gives 5.08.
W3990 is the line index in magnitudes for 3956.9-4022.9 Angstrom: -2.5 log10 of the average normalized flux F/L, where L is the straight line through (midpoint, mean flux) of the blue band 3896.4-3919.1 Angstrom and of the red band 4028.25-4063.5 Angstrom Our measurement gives 0.08 mag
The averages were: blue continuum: 4.59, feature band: 4.49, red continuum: 5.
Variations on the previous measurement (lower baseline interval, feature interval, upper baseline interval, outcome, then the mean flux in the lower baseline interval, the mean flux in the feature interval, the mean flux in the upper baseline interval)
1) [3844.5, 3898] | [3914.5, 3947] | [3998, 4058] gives 0.08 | 4.04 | 4.14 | 5.12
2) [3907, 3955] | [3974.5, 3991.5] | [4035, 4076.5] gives 0.05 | 4.3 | 4.4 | 5.08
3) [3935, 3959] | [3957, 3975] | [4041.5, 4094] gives 0.31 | 4.38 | 3.36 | 4.92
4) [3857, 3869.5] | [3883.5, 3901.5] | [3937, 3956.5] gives 0.16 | 4.37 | 3.81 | 4.48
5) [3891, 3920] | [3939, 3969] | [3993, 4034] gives 0.14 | 4.35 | 4.14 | 5.15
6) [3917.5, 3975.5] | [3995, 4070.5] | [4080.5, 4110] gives -0.23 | 3.93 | 5.11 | 4.27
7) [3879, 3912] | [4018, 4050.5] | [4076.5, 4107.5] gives -0.18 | 4.06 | 4.98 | 4.3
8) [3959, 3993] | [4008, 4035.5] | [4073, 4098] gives -0.22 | 3.89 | 5.09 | 4.52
